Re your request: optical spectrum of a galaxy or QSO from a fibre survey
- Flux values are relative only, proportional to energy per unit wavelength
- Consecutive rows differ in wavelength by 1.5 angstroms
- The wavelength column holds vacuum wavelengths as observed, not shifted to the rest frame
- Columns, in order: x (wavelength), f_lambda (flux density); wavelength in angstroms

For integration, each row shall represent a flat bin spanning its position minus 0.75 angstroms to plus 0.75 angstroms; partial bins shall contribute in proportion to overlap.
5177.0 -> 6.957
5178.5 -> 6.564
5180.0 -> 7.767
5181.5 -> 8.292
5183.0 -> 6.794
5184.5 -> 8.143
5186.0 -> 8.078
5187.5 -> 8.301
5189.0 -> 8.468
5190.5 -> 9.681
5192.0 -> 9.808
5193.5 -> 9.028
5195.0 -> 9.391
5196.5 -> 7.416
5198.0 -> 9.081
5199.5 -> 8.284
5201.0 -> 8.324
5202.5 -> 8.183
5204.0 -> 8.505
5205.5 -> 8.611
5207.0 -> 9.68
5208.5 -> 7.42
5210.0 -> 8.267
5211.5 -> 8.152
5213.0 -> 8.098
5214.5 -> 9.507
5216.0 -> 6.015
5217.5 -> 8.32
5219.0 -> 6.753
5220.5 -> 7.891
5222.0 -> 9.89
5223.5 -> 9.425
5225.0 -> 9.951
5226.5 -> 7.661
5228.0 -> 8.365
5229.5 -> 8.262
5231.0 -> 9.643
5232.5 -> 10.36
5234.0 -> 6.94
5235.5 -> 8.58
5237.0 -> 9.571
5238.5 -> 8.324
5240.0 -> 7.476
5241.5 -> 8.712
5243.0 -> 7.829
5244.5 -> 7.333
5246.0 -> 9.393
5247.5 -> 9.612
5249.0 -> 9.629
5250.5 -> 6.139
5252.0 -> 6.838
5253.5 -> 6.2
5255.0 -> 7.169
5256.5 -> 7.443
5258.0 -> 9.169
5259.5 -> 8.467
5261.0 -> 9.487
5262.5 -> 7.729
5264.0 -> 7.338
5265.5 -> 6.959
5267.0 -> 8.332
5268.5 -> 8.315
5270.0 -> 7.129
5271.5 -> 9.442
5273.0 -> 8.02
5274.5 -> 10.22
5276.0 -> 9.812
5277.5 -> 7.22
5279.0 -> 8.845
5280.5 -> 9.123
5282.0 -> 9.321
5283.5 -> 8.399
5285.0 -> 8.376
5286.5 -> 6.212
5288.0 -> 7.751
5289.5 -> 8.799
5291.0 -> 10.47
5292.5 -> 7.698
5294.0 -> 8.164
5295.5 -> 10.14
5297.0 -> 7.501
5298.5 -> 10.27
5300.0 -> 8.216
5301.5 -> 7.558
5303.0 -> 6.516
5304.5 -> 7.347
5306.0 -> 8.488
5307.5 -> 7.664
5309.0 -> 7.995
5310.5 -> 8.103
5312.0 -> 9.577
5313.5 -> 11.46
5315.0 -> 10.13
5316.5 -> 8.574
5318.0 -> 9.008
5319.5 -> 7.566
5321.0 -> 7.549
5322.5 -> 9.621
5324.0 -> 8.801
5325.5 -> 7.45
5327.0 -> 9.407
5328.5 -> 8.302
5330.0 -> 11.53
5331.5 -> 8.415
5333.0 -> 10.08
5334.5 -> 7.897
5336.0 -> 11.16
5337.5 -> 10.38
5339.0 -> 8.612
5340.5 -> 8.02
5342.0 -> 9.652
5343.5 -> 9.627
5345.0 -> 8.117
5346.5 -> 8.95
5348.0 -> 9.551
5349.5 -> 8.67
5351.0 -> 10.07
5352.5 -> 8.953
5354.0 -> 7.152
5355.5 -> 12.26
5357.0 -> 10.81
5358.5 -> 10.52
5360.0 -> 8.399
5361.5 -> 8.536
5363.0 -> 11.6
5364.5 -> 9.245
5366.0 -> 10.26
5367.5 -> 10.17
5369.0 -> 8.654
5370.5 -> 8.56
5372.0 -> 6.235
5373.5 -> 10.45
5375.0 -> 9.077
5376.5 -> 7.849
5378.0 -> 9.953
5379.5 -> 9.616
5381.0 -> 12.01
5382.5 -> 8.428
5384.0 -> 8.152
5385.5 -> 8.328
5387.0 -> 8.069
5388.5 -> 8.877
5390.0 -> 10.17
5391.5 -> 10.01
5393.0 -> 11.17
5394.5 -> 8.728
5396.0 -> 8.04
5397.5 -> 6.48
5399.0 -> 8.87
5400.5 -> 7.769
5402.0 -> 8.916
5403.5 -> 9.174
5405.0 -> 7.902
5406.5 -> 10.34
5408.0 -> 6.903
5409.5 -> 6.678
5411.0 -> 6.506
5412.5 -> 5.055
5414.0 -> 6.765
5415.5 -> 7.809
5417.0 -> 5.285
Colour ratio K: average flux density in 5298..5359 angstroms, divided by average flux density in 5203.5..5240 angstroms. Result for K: 1.1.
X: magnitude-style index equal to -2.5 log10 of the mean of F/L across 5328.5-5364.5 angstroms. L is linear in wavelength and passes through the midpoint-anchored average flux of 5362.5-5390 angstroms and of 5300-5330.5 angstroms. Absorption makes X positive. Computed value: -0.069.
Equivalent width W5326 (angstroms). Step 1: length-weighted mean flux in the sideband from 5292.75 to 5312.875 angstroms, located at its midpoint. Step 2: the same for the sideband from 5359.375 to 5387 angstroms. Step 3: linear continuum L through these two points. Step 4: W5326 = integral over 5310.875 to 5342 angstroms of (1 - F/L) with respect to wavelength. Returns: -2.2 angstroms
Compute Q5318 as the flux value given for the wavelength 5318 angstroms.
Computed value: 9.008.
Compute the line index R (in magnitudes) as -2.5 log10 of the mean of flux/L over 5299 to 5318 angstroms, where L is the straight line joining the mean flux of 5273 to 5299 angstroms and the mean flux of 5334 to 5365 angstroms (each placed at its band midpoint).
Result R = 0.06 mag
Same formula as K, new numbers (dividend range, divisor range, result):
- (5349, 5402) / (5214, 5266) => 1.12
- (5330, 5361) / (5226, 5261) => 1.14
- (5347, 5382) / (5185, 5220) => 1.13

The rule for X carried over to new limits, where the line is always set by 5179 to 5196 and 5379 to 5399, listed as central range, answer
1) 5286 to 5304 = 0.06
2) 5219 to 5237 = -0.02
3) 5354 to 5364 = -0.13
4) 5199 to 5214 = 0.02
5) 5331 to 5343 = -0.05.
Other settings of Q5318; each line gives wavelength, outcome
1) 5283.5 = 8.399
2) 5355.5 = 12.26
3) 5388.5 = 8.877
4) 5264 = 7.338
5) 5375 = 9.077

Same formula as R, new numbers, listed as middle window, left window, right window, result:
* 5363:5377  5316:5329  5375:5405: -0.04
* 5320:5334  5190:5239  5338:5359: 0.03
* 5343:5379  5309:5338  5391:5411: -0.06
